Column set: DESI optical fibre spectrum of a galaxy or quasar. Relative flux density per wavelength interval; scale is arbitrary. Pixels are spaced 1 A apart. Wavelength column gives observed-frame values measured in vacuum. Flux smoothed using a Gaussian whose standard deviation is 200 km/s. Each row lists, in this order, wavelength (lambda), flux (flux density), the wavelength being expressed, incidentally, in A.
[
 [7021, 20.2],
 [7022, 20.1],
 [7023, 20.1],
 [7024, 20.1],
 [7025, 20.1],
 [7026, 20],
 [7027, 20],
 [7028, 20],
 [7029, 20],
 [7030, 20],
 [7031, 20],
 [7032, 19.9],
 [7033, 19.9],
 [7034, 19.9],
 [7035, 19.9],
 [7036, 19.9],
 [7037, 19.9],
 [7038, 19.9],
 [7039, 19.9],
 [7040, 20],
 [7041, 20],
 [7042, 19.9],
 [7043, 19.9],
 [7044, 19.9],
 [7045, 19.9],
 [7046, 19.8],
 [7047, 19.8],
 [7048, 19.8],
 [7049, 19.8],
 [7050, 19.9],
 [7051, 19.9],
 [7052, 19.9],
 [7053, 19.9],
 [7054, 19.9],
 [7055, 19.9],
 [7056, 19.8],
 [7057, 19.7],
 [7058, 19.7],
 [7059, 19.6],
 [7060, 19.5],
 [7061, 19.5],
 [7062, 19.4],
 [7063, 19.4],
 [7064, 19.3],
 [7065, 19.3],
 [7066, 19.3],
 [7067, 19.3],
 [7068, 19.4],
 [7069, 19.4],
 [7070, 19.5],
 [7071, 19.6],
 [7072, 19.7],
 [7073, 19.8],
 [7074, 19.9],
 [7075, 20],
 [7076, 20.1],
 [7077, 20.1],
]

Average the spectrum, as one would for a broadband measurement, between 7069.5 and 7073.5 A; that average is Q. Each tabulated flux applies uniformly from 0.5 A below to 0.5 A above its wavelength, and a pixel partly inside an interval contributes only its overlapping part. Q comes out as 19.6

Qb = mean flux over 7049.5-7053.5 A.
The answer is 19.9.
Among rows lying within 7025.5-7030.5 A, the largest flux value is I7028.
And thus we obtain 20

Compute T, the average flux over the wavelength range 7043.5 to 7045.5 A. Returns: 19.9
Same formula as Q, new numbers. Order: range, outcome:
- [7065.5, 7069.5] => 19.4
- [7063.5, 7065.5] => 19.3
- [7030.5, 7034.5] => 19.9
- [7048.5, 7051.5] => 19.9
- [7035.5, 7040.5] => 19.9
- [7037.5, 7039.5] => 19.9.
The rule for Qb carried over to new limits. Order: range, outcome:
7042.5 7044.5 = 19.9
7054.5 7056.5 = 19.9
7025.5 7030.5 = 20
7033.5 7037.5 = 19.9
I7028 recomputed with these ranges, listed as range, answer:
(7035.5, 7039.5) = 19.9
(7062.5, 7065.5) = 19.4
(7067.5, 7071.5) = 19.6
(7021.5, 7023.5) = 20.1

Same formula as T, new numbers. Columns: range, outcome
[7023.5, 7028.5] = 20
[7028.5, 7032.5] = 20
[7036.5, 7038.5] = 19.9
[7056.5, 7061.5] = 19.6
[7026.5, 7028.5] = 20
